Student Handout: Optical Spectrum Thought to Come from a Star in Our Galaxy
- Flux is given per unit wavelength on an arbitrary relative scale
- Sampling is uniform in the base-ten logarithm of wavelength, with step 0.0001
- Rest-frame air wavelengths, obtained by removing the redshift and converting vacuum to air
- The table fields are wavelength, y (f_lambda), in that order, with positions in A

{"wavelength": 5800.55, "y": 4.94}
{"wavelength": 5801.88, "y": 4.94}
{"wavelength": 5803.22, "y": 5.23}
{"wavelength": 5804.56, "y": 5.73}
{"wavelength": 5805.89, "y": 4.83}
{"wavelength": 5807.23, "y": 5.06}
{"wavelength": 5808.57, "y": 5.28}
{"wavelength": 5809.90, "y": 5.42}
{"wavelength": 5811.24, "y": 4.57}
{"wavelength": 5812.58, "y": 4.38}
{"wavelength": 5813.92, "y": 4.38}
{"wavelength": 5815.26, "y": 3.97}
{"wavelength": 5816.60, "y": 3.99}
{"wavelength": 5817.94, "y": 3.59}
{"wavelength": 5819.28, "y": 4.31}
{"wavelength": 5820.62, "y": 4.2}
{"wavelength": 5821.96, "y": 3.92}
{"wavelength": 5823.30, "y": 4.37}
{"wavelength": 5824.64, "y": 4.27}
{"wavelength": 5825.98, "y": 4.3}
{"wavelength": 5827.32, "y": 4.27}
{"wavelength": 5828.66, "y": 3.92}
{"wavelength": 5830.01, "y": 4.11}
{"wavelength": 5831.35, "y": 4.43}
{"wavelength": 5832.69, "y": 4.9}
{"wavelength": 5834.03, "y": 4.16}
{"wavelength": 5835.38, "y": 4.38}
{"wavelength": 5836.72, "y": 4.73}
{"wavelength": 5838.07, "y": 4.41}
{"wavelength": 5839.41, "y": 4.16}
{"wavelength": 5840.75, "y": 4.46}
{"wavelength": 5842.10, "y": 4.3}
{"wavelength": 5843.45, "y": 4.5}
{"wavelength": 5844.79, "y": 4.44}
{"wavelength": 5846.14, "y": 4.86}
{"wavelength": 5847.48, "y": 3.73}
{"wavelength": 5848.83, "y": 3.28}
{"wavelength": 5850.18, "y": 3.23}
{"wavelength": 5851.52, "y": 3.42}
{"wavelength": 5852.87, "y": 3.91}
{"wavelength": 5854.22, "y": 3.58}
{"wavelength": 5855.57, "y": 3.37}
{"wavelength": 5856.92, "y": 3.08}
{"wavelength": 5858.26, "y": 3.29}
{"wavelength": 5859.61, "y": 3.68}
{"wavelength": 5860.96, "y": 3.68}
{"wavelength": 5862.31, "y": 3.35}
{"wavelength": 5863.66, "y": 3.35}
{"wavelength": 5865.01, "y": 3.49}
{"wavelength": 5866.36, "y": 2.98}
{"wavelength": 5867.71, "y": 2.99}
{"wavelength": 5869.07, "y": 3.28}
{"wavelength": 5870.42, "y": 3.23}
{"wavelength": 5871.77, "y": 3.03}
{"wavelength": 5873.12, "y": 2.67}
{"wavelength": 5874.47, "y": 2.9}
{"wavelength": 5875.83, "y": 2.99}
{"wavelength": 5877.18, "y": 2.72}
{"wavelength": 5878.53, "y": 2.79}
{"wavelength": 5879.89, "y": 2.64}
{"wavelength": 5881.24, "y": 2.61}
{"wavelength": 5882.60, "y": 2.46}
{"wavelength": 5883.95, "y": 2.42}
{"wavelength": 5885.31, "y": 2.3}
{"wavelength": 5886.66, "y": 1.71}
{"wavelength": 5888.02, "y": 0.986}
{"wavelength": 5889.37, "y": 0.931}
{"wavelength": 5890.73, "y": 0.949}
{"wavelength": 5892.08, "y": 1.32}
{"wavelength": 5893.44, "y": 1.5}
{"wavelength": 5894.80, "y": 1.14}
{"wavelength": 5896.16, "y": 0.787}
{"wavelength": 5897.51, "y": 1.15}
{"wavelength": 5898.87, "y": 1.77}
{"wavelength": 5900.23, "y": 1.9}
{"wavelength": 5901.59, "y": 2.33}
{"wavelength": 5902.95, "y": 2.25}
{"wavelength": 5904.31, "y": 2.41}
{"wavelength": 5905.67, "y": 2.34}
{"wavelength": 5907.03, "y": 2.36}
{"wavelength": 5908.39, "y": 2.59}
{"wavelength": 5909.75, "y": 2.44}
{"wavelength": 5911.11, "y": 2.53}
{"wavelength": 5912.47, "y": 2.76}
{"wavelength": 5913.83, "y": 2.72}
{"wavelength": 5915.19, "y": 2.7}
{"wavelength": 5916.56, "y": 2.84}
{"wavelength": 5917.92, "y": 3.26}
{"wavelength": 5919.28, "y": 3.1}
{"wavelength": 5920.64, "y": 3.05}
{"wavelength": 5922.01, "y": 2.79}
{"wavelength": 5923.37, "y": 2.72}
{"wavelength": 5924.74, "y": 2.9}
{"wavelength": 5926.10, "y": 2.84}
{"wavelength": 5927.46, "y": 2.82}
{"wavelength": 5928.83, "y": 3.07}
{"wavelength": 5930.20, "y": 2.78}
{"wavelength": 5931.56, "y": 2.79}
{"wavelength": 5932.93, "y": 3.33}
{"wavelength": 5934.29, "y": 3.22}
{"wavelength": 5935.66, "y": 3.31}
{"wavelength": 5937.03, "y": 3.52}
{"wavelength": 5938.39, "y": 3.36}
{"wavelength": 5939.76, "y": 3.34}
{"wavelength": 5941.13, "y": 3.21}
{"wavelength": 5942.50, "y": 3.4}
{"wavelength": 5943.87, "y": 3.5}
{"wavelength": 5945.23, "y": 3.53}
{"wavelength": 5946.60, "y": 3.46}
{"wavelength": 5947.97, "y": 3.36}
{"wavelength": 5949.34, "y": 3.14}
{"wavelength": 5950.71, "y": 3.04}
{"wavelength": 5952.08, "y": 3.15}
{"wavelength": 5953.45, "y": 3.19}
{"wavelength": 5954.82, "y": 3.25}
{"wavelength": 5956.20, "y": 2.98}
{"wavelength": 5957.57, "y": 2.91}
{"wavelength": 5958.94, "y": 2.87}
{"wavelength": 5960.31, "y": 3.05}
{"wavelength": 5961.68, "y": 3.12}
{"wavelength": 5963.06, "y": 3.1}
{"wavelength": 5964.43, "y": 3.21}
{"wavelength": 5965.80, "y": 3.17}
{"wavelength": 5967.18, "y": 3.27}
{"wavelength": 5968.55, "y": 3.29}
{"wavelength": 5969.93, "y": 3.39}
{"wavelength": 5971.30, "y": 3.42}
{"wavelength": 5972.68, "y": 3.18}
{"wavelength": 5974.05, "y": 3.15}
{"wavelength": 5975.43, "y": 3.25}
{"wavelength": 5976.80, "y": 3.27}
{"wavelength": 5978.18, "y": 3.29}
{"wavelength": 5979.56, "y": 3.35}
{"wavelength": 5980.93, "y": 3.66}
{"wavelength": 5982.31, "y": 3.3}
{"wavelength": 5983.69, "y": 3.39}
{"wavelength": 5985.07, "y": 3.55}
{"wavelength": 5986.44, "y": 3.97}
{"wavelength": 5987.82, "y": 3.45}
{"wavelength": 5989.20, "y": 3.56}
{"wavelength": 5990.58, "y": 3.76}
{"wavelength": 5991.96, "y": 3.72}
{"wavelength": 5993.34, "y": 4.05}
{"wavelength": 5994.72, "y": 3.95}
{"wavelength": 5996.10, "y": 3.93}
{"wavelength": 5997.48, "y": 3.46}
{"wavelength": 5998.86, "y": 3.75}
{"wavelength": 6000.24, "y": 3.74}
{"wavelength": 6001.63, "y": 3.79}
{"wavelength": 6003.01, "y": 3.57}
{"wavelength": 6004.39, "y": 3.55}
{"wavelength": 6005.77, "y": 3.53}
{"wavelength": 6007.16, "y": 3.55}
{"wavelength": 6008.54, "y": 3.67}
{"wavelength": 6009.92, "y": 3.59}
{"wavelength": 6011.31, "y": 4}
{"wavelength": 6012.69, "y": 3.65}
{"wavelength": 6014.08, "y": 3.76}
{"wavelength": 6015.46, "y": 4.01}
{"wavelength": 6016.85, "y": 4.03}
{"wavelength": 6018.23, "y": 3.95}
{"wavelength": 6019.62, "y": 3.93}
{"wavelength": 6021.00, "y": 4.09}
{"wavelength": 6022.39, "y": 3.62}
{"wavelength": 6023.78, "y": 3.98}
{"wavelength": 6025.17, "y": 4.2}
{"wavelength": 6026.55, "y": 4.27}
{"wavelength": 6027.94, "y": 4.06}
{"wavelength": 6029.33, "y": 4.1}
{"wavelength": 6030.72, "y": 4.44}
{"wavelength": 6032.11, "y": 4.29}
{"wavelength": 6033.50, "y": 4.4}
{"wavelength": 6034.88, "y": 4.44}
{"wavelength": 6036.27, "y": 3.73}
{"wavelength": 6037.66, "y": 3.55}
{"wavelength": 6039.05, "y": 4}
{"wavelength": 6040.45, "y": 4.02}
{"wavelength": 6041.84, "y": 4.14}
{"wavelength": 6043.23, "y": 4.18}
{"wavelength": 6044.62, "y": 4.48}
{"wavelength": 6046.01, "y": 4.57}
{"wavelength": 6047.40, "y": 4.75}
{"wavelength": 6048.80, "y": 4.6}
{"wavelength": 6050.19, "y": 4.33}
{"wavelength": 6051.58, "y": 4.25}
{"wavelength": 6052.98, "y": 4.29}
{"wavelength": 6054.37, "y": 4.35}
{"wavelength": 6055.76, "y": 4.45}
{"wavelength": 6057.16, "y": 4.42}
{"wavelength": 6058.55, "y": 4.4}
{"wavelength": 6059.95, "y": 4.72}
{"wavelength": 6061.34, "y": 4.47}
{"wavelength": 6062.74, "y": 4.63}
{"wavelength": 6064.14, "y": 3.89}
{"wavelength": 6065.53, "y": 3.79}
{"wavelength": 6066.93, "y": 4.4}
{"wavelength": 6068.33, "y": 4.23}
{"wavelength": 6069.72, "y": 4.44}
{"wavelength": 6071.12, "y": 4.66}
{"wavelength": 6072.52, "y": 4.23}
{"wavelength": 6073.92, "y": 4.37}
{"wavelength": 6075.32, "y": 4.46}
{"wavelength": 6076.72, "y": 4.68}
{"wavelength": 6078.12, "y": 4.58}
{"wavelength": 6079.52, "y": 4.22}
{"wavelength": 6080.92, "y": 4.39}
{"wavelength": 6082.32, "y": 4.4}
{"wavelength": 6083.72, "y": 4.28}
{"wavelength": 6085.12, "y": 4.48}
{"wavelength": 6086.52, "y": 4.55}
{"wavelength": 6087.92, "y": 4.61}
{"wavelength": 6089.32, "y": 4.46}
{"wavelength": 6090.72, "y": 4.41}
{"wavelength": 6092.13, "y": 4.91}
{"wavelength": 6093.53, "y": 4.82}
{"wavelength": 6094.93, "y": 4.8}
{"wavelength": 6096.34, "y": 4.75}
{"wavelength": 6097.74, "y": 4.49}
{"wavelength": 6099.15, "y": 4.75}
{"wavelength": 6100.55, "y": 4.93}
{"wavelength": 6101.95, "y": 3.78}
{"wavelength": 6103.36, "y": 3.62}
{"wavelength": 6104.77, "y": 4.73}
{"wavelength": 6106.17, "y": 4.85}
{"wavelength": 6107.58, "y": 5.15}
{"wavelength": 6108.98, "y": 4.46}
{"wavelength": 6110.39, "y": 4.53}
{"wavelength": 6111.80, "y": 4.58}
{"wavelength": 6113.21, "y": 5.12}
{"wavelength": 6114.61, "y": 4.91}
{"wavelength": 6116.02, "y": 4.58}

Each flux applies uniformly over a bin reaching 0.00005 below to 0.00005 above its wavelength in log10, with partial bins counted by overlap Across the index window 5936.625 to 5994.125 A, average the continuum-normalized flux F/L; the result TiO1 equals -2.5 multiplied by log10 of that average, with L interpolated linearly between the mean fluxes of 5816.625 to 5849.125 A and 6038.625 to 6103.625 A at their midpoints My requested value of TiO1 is 0.29 mag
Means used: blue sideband 4.26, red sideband 4.42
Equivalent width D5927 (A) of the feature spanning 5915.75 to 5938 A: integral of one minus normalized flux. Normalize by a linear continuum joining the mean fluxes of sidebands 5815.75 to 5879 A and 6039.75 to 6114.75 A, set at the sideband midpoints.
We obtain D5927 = 5.5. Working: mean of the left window 3.77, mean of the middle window 3.02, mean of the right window 4.47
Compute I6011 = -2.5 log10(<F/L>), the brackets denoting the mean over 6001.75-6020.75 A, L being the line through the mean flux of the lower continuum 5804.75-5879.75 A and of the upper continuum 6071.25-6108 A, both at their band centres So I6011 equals 0.15 mag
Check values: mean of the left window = 3.91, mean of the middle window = 3.76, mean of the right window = 4.52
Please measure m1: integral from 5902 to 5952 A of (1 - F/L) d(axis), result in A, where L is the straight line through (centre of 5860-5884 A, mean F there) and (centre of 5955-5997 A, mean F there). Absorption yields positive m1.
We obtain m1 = 3.8 A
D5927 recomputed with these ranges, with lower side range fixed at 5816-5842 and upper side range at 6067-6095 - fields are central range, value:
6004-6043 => 4.25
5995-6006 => 1.83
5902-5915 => 5.52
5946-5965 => 5.41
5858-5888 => 9.85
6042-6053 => 0.08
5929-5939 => 2.70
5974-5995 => 4.08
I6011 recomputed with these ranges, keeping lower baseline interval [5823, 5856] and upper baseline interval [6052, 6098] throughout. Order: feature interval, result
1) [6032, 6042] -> 0.090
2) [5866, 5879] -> 0.376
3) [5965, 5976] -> 0.303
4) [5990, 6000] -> 0.146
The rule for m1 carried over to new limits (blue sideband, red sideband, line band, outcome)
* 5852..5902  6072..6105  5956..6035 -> -0.15 A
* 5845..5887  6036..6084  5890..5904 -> 7.59 A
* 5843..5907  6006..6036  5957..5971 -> 1.37 A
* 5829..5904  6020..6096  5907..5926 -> 3.33 A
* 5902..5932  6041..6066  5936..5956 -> -1.54 A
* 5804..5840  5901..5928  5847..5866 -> 1.69 A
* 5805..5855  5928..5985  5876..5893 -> 8.11 A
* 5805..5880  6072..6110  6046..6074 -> 0.37 A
